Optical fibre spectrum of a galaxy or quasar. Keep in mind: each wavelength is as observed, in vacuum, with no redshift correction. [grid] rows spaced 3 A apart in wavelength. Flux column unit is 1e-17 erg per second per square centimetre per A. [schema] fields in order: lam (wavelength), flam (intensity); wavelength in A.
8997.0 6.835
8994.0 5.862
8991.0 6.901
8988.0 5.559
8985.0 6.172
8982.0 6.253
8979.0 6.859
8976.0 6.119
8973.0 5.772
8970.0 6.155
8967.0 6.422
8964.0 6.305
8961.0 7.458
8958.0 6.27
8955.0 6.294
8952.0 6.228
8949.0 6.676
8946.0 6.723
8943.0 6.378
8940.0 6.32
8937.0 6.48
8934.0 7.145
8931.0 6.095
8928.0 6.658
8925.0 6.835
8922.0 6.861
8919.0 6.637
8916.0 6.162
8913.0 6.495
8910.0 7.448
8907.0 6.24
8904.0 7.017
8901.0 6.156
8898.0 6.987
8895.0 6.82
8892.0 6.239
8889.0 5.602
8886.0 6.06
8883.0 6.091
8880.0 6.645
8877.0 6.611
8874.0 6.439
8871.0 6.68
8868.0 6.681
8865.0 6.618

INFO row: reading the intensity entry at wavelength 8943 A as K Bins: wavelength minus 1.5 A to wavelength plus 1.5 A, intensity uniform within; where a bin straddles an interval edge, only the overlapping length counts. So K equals 6.378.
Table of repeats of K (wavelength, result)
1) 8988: 5.559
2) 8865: 6.618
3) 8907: 6.24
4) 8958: 6.27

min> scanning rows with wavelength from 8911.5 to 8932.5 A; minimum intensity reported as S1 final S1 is 6.095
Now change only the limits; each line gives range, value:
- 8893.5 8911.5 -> 6.156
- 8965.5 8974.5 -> 5.772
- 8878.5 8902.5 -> 5.602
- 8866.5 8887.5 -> 6.06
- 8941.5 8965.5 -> 6.228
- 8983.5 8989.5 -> 5.559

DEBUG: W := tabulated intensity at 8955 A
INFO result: 6.294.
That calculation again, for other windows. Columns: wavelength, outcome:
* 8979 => 6.859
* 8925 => 6.835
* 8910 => 7.448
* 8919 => 6.637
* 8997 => 6.835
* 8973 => 5.772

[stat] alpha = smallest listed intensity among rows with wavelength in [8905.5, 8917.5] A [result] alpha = 6.162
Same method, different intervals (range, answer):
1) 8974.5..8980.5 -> 6.119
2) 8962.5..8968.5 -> 6.305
